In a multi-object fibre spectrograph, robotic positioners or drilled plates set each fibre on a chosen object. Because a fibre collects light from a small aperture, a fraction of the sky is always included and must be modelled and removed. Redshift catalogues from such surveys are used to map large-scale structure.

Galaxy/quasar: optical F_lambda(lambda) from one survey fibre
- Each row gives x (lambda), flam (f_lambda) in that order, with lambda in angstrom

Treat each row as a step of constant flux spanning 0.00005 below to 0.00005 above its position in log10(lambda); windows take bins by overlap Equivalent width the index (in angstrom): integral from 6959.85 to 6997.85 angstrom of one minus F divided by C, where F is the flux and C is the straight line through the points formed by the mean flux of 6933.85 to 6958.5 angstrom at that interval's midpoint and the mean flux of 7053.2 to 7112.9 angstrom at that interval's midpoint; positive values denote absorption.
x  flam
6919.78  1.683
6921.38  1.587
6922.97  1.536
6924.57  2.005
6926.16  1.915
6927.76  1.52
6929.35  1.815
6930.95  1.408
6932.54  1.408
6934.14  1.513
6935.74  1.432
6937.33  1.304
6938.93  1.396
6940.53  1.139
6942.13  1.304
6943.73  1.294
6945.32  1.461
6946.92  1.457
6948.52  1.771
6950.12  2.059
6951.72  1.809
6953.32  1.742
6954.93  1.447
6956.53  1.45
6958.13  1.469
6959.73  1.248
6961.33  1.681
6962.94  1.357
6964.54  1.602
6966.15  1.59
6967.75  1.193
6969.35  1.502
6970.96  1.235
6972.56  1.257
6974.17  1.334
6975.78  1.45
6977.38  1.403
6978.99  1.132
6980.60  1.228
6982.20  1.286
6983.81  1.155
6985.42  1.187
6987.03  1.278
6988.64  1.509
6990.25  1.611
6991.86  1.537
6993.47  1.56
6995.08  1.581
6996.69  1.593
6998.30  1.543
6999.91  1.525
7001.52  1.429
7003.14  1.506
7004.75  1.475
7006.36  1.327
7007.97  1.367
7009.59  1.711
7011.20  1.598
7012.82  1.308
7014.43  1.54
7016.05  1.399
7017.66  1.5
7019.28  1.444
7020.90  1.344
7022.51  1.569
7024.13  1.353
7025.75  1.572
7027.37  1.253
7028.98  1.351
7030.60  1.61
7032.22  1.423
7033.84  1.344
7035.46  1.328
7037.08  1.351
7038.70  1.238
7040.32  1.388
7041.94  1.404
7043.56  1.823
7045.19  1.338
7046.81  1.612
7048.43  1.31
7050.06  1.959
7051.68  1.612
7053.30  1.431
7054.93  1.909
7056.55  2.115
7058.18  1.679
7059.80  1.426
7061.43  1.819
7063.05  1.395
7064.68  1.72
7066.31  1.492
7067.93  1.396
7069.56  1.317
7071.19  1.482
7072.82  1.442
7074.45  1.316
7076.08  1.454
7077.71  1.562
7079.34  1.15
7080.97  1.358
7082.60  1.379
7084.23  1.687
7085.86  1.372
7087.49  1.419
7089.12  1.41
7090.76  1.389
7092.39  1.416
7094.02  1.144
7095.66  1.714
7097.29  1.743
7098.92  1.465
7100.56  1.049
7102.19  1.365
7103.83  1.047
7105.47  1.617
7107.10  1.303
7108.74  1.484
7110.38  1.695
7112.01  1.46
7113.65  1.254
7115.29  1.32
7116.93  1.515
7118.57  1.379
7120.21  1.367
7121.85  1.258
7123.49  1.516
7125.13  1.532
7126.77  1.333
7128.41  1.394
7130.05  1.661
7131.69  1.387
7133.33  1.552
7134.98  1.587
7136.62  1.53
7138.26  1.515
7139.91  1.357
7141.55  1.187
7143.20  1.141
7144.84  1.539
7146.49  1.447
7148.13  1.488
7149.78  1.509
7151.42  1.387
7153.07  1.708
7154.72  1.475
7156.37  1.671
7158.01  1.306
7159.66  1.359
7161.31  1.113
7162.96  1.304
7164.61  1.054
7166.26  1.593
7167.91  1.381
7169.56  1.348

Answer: 2.4 angstrom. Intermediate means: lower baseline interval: 1.5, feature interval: 1.4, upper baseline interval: 1.48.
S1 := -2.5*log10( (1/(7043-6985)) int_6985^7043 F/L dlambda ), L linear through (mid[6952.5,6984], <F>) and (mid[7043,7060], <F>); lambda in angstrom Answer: 0.064 mag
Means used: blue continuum 1.39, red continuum 1.66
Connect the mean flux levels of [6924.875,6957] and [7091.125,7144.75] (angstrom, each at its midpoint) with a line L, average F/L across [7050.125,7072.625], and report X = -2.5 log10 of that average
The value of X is -0.11 mag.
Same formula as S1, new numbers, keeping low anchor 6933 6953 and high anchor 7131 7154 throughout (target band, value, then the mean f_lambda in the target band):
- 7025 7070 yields -0.04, 1.52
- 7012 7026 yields 0.03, 1.44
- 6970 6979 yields 0.13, 1.32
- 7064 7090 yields 0.03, 1.43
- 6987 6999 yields -0.04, 1.54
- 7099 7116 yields 0.07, 1.36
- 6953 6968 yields 0.01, 1.48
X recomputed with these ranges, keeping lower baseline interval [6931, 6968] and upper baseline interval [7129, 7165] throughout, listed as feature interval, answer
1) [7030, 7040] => 0.063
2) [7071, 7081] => 0.043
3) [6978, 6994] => 0.100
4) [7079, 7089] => 0.028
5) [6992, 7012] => -0.035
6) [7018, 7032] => 0.019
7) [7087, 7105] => 0.046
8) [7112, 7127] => 0.033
